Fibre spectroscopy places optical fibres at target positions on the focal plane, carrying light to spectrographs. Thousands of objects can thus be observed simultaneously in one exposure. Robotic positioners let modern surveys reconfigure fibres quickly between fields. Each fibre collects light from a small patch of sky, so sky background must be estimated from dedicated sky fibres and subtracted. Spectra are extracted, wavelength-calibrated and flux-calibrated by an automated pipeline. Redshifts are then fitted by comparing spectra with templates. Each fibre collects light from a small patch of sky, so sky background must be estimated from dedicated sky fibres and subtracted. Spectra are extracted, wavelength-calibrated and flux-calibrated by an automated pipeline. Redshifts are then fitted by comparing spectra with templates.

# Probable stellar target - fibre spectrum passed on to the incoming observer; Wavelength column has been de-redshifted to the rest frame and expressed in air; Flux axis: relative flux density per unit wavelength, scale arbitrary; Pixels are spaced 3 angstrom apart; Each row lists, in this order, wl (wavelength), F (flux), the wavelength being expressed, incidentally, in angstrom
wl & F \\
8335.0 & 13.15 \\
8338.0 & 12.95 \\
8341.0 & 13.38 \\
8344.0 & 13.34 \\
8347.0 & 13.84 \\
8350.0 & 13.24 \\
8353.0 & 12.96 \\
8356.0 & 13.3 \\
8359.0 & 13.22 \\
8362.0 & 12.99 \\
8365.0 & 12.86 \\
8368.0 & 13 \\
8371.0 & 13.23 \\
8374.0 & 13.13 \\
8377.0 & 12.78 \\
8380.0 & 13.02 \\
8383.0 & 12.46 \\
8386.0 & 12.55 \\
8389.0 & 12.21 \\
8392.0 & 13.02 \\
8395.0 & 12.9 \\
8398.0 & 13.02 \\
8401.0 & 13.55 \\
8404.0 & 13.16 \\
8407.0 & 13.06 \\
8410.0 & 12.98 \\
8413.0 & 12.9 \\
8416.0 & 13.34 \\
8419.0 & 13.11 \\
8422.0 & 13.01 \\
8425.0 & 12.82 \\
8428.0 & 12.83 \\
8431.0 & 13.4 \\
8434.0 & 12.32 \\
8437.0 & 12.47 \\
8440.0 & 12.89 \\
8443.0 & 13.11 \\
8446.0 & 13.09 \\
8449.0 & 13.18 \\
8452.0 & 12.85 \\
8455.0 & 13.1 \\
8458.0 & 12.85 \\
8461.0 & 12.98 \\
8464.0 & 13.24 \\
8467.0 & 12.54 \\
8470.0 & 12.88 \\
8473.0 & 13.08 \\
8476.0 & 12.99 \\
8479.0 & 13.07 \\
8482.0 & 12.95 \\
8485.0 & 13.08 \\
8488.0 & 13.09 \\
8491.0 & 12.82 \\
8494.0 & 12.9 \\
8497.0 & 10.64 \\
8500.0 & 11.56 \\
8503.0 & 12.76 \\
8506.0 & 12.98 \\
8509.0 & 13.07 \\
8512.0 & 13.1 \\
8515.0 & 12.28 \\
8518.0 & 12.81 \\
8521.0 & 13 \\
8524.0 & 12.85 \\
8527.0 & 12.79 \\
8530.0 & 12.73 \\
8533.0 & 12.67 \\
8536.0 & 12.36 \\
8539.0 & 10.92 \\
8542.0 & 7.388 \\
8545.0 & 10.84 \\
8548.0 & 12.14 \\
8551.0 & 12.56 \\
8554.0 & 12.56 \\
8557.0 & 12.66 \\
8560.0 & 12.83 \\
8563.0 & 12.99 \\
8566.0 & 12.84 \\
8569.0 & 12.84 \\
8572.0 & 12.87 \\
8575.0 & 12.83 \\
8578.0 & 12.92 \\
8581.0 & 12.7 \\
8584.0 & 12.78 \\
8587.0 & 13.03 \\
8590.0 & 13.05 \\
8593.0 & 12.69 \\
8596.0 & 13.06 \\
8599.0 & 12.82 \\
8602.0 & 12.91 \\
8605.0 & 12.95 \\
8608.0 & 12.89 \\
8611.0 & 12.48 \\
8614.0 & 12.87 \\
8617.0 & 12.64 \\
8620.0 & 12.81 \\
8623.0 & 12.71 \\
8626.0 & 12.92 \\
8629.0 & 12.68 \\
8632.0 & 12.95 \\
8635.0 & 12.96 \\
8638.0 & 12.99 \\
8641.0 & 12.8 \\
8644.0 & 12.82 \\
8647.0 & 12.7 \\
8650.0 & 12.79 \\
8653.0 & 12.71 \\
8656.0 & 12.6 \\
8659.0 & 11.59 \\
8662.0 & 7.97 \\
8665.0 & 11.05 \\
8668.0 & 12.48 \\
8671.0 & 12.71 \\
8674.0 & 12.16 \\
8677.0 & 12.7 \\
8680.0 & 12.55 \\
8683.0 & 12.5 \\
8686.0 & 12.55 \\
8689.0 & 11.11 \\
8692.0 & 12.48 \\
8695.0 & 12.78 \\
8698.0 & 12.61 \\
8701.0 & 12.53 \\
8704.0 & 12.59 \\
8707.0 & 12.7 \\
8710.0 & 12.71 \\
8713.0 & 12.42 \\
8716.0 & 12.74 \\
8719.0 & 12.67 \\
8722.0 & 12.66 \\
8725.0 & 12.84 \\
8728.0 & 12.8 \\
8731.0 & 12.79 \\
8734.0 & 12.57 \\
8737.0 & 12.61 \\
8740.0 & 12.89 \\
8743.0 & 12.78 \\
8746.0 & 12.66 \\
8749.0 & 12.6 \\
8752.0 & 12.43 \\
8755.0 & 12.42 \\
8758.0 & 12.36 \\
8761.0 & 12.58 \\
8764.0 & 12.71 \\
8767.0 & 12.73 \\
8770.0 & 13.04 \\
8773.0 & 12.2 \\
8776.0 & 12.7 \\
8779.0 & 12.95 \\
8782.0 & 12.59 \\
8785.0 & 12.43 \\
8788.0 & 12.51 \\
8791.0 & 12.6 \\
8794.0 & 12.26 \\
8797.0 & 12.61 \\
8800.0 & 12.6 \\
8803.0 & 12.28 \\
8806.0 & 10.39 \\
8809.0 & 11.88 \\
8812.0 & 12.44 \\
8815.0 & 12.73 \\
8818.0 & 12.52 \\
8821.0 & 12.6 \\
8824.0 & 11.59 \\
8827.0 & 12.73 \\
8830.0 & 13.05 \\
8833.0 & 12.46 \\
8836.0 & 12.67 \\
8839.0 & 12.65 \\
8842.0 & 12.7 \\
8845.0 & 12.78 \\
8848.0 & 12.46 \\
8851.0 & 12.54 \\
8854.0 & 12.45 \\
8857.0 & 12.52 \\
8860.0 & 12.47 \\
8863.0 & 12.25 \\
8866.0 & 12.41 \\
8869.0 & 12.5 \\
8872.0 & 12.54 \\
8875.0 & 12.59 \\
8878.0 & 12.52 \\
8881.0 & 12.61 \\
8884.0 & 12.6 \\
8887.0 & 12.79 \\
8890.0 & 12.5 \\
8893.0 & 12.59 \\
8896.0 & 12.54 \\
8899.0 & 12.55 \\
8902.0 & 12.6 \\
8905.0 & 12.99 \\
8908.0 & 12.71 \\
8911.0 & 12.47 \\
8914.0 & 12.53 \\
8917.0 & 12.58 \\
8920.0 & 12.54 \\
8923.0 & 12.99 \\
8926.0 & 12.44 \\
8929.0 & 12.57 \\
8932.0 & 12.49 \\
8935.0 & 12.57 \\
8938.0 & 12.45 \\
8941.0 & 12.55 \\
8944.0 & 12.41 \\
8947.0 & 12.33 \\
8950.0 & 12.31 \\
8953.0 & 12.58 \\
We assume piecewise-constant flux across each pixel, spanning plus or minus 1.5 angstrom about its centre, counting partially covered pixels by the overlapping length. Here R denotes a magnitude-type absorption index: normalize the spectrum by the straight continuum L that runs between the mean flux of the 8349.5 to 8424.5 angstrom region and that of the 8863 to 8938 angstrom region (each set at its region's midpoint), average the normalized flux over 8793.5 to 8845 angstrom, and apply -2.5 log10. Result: 0.02 mag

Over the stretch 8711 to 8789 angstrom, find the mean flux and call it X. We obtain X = 12.6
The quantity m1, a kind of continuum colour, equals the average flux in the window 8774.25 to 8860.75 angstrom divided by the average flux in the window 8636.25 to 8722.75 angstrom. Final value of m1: 1.01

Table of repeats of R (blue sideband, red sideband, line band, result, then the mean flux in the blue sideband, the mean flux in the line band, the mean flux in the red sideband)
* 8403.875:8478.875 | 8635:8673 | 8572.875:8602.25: -0.04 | 13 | 12.9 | 12.1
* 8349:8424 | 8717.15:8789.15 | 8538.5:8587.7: 0.05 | 13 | 12.2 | 12.6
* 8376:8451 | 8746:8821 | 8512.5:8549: 0.07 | 12.9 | 11.9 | 12.4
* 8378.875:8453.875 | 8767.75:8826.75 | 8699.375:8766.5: -0.01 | 12.9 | 12.6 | 12.4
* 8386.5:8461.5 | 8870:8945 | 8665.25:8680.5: 0.03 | 13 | 12.4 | 12.6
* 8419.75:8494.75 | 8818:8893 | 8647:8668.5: 0.10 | 12.9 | 11.6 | 12.5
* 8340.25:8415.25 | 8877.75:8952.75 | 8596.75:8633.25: 0.00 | 13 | 12.8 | 12.6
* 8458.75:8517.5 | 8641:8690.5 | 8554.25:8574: -0.03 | 12.7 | 12.8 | 12.1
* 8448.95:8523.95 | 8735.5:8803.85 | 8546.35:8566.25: 0.01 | 12.8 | 12.6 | 12.6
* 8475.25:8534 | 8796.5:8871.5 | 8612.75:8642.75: -0.02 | 12.7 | 12.8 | 12.4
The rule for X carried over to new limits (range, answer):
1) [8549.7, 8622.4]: 12.8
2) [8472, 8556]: 12.4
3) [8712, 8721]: 12.6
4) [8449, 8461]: 13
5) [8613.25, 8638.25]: 12.8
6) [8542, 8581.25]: 12.4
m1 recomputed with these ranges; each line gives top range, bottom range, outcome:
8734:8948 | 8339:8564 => 0.98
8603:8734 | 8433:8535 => 0.98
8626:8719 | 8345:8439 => 0.95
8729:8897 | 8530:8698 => 1.01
